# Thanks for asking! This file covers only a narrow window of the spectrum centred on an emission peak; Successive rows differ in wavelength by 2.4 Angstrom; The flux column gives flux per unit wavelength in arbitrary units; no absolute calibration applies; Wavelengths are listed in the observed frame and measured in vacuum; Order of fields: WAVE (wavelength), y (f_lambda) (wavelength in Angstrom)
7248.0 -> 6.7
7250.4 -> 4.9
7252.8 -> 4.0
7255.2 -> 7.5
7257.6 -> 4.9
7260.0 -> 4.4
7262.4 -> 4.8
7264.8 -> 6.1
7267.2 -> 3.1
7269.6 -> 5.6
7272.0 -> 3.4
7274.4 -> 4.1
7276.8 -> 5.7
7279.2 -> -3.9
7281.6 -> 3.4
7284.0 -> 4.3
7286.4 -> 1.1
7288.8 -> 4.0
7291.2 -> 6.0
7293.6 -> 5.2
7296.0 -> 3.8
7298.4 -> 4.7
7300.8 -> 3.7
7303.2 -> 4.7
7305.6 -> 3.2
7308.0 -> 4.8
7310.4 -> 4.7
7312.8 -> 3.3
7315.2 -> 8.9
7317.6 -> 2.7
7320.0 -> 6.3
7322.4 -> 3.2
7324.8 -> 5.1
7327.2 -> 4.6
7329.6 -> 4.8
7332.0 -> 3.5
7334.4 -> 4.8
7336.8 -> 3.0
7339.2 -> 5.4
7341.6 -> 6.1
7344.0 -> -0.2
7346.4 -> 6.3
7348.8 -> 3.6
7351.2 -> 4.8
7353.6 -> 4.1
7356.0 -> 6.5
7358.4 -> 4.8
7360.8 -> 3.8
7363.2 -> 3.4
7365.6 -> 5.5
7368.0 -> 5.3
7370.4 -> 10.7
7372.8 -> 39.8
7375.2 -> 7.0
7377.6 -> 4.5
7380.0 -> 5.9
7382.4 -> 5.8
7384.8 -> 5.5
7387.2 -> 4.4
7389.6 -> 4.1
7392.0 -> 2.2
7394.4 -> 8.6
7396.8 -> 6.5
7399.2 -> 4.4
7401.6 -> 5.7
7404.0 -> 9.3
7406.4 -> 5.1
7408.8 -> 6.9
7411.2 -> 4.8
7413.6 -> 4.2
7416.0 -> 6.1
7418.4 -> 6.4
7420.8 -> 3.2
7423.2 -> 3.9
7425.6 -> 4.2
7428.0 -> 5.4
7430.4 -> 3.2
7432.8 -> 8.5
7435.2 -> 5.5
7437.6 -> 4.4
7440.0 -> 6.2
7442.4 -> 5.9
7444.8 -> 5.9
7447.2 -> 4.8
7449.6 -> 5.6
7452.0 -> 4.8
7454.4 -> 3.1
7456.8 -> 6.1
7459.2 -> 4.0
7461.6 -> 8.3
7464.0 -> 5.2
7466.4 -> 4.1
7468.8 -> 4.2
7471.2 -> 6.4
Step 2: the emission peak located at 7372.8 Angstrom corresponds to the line H-alpha 6563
